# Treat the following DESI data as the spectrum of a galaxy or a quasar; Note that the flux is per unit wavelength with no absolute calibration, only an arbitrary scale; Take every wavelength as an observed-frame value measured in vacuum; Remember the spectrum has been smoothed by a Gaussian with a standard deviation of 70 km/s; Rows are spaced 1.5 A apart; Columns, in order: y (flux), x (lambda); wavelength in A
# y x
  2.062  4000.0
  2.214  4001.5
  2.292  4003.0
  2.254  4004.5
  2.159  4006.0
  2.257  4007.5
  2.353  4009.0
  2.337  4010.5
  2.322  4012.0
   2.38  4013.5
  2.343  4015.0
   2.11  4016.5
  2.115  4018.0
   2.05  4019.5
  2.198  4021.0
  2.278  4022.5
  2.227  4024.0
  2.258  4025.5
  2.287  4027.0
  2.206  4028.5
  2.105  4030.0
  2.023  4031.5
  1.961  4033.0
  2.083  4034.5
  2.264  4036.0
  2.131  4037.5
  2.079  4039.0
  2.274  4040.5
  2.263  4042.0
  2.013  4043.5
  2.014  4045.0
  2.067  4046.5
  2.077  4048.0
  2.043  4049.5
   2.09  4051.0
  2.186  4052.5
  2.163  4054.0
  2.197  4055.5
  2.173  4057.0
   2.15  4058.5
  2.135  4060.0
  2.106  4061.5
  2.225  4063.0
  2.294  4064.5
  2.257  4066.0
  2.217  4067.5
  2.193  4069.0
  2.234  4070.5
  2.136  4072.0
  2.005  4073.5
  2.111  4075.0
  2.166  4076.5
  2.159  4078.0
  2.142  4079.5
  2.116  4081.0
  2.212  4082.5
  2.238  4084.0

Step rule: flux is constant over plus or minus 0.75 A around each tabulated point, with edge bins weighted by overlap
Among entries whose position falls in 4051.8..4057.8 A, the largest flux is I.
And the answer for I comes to 2.197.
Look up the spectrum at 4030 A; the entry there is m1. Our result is 2.105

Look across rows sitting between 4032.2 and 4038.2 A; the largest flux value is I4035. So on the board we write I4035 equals 2.264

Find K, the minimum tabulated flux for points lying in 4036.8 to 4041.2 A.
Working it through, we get 2.079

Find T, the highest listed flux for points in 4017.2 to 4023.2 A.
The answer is 2.278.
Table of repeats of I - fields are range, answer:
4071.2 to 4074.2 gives 2.136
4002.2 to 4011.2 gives 2.353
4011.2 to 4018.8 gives 2.38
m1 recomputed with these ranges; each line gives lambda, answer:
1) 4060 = 2.135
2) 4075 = 2.111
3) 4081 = 2.116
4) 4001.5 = 2.214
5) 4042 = 2.263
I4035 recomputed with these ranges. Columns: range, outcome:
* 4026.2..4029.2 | 2.287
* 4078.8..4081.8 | 2.142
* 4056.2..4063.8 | 2.225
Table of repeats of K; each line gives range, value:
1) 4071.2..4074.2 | 2.005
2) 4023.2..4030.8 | 2.105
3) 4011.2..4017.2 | 2.11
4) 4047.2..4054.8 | 2.043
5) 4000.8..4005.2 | 2.214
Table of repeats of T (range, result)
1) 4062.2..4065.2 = 2.294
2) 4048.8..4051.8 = 2.09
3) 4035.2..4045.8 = 2.274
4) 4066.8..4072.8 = 2.234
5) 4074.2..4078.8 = 2.166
